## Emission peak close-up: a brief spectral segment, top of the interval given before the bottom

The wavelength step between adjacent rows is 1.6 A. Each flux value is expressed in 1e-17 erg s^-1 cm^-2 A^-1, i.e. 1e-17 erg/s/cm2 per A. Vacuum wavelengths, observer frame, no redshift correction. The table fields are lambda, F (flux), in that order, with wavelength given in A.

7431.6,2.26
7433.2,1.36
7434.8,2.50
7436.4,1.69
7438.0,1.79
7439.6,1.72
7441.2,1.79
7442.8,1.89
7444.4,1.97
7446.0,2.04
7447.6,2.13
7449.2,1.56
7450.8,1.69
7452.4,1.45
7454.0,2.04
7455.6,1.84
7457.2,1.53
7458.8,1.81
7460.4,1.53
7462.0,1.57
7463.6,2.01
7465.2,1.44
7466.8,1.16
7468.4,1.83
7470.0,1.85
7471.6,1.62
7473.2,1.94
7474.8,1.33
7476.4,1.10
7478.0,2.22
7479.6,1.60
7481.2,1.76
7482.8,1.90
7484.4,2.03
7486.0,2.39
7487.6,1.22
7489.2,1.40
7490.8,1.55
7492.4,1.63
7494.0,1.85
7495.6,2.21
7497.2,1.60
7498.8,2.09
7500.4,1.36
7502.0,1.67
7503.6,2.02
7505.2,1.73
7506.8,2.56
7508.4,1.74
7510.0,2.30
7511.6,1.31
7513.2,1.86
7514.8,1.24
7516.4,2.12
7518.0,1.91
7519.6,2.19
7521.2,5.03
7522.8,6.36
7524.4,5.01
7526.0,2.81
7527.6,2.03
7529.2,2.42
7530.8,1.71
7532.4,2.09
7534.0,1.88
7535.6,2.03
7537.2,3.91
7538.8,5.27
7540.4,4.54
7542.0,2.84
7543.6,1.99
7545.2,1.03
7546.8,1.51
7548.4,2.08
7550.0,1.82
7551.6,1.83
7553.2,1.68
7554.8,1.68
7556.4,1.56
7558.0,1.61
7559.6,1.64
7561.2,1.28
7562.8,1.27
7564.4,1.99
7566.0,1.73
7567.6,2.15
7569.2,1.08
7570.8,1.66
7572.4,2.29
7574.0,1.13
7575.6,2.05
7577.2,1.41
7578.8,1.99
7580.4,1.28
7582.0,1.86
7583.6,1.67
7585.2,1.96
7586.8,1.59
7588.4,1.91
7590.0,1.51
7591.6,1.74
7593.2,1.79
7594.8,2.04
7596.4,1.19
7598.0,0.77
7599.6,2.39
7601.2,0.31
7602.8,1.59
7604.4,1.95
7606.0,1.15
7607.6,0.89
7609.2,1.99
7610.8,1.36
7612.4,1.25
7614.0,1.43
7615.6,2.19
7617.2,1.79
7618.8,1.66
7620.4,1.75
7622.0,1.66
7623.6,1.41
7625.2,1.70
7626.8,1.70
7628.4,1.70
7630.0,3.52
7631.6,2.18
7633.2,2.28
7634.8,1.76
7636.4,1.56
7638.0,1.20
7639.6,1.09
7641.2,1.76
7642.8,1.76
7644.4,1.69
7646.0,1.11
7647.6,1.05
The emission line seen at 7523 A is [S II]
